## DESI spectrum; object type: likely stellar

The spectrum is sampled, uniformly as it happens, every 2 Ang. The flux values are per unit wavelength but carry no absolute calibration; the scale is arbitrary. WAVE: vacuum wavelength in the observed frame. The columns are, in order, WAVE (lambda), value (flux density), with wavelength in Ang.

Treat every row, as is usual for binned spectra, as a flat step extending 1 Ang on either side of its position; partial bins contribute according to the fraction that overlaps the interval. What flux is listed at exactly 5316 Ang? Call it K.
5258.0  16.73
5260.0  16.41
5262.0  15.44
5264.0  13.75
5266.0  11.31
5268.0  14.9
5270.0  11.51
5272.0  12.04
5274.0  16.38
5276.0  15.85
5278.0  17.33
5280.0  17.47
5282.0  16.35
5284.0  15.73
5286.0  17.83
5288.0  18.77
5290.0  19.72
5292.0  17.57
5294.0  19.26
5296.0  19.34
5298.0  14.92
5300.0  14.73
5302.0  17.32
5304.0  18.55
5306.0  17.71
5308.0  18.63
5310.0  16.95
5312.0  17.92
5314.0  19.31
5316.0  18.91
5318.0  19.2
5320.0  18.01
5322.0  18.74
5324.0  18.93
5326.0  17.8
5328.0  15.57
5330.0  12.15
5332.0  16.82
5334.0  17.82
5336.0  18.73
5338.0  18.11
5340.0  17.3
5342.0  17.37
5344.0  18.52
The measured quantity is 18.91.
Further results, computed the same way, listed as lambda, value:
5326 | 17.8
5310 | 16.95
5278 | 17.33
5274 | 16.38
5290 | 19.72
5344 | 18.52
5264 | 13.75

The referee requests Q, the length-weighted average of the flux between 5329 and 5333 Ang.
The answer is 14.5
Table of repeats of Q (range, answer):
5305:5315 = 18.1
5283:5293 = 17.9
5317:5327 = 18.5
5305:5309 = 18.2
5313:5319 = 19.1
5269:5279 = 14.6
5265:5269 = 13.1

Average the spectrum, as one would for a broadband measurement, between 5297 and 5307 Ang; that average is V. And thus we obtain 16.6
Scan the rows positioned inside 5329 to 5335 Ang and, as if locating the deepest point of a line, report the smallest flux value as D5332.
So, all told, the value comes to 12.15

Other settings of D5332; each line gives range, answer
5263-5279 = 11.31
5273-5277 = 15.85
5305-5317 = 16.95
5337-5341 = 17.3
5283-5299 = 14.92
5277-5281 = 17.33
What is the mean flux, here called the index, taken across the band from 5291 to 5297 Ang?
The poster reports 18.7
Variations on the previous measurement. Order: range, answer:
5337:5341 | 17.7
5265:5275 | 13.2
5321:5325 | 18.8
